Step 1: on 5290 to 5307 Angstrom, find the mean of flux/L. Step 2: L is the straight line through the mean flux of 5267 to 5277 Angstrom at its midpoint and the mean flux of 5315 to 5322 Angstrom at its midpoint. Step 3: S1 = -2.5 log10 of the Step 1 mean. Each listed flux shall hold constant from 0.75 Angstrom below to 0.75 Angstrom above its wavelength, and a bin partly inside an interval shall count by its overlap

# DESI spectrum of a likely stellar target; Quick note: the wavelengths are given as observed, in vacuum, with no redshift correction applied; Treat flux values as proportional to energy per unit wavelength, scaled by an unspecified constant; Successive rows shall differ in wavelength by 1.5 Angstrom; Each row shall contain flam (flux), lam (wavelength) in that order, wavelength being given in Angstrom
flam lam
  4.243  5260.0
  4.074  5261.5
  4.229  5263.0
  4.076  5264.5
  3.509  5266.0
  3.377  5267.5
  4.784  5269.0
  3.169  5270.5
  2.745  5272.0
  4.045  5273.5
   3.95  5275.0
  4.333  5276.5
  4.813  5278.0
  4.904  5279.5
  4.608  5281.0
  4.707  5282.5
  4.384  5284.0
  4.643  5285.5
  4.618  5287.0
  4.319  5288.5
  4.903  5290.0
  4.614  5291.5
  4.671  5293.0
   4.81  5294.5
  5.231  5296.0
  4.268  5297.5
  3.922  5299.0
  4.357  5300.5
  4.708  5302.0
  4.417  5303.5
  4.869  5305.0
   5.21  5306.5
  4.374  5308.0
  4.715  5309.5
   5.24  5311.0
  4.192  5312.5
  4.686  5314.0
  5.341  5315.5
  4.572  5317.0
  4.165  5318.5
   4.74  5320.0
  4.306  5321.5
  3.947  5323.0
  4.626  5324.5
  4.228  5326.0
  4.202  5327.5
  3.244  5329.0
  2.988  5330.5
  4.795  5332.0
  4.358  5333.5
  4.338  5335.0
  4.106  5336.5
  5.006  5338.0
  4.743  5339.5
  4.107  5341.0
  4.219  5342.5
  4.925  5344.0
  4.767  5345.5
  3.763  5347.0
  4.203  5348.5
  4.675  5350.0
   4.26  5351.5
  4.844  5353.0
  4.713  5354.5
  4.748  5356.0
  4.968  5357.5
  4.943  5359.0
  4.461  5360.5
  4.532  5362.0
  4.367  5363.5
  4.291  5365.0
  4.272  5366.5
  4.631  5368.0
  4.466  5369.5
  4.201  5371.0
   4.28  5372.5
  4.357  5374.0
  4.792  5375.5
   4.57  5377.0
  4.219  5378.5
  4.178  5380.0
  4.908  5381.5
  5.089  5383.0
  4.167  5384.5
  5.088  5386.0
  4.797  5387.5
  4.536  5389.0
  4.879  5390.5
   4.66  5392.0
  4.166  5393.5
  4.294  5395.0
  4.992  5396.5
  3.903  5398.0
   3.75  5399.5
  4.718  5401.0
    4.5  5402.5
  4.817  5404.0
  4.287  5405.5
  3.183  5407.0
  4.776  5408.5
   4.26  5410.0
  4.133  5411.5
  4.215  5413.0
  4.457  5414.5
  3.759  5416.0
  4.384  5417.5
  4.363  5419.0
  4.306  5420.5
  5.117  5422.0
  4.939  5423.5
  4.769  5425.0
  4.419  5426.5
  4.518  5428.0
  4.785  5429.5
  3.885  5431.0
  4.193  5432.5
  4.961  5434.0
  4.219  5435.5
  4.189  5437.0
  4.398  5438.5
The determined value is -0.10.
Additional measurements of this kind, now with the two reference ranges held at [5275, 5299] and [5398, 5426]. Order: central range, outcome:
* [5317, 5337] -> 0.09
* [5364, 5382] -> 0.00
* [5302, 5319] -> -0.04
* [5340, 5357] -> 0.00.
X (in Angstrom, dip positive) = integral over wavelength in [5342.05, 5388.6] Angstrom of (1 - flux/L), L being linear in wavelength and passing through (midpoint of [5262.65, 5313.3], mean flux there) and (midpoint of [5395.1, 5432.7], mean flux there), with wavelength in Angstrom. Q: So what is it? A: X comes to -1.6 Angstrom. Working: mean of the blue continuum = 4.41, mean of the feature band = 4.54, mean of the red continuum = 4.38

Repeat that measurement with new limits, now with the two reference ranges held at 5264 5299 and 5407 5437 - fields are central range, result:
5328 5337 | 0.78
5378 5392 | -0.88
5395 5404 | -0.02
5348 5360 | -0.85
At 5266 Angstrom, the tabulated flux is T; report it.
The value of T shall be 3.509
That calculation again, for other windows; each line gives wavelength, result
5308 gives 4.374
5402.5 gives 4.5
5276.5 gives 4.333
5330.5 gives 2.988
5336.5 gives 4.106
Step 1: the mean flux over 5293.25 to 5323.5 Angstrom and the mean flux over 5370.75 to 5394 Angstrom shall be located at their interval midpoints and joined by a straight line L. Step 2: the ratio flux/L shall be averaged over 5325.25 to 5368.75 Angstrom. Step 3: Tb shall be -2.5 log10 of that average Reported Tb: 0.04 mag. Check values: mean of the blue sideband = 4.61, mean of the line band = 4.4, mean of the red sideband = 4.57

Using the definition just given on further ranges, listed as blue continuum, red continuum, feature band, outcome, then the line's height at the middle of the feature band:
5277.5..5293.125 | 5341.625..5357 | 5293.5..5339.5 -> 0.03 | 4.58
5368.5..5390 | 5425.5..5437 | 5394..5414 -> 0.05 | 4.49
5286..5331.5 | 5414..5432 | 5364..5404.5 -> -0.01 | 4.48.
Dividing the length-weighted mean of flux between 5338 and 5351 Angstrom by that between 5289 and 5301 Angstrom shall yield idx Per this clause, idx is 1.0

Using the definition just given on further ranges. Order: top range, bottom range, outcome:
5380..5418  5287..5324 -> 0.96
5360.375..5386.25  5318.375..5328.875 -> 1.05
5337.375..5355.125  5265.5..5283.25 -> 1.10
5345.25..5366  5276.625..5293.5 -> 0.98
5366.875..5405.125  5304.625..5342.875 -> 1.02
